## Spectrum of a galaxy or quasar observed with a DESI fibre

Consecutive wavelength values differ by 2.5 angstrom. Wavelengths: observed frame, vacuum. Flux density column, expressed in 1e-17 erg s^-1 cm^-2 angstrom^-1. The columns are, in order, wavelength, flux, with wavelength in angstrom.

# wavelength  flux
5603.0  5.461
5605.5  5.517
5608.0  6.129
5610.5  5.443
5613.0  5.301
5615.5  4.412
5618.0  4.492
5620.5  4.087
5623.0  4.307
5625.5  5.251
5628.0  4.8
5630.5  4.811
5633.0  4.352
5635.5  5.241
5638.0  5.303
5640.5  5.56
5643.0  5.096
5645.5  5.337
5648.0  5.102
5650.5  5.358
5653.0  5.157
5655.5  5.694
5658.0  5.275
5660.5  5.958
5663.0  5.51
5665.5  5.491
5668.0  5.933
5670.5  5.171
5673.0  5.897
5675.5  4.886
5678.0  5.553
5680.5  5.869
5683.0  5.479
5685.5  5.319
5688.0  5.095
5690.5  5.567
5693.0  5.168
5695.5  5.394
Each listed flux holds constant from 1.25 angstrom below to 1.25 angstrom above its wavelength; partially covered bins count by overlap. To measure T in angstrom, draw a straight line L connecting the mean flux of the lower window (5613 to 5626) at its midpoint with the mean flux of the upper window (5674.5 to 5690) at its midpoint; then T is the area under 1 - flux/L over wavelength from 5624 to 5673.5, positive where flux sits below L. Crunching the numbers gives -3.65 angstrom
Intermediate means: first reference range 4.54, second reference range 5.38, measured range 5.3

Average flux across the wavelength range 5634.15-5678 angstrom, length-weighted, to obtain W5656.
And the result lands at 5.41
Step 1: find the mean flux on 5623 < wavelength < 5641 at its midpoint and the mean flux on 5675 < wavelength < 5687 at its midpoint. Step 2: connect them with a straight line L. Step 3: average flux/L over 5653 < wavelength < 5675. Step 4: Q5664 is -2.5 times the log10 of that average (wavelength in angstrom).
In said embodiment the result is -0.06 mag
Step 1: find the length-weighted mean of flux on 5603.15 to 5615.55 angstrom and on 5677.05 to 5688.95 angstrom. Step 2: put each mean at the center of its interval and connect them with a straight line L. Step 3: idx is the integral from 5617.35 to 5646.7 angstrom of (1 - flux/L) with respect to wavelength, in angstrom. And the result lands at 3.1 angstrom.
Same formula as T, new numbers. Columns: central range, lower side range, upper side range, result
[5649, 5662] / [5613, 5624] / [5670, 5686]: -1.0 angstrom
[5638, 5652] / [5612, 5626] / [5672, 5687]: -0.9 angstrom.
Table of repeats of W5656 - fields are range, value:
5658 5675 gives 5.6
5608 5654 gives 5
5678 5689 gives 5.46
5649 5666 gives 5.49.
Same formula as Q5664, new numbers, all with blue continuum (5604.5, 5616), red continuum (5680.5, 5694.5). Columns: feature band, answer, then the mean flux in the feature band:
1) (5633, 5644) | 0.04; 5.2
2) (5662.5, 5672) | -0.03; 5.54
